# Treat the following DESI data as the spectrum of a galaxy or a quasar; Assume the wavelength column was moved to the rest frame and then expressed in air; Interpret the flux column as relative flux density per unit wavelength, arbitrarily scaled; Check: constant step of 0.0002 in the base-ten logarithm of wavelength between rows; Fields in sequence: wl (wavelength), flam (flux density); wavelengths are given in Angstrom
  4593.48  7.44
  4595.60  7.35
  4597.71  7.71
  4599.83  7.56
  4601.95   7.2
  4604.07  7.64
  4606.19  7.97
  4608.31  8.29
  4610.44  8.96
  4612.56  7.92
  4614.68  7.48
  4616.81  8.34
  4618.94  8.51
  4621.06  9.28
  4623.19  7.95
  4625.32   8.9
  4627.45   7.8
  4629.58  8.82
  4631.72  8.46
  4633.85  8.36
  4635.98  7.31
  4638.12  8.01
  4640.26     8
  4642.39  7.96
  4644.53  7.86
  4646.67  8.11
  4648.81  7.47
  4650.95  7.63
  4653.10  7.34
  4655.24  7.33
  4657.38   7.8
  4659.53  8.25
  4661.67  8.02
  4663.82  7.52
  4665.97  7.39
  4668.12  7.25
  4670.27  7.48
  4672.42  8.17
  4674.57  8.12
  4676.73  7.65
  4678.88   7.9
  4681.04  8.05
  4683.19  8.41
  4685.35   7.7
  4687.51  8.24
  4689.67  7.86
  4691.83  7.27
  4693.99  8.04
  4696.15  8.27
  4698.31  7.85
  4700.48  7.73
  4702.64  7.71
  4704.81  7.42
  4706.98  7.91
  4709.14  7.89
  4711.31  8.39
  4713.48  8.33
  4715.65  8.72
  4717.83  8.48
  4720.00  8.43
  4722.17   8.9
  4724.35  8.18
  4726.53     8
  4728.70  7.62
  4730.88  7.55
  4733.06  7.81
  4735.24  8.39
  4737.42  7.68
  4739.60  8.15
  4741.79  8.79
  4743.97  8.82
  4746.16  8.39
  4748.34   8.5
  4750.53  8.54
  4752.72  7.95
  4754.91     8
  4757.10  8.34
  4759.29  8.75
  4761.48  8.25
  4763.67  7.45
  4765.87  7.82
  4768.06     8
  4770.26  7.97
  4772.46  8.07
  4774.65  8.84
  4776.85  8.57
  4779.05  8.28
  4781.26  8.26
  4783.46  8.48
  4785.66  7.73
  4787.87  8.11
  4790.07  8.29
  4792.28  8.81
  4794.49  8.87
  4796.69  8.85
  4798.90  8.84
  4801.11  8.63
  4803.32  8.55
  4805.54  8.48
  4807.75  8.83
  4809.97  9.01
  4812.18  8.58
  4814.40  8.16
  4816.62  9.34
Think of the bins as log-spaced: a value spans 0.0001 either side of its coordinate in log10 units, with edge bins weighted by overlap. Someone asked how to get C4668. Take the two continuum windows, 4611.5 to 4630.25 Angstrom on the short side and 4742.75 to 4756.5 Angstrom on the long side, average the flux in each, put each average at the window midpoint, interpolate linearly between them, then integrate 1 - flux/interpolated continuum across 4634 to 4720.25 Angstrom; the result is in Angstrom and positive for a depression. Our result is 4.8 Angstrom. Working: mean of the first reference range 8.33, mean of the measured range 7.88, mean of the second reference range 8.37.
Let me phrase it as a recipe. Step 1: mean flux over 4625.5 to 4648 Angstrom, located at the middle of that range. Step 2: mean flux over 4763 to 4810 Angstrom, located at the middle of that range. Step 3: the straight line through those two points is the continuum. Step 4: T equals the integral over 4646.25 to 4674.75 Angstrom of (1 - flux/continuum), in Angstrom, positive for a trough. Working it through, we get 1.60 Angstrom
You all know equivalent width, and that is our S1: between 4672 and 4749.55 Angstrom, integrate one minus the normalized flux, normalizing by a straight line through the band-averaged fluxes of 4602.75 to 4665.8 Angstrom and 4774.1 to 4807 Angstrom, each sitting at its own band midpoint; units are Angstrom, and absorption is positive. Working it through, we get 1.59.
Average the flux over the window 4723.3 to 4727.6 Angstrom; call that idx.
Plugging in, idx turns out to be 8.08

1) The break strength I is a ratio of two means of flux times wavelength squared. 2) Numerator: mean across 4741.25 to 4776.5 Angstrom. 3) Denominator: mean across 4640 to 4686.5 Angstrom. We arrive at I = 1.11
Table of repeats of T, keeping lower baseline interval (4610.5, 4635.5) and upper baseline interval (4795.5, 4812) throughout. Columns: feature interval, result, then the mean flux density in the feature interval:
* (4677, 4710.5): 2.4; 7.88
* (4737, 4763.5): 0.9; 8.33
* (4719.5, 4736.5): 1.0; 8.09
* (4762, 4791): 1.8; 8.15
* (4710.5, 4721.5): 0.1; 8.49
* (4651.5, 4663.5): 1.0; 7.73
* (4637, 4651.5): 0.9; 7.87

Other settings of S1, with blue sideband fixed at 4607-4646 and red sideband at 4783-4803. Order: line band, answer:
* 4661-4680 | 1.3 Angstrom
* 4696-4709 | 0.9 Angstrom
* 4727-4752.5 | 0.7 Angstrom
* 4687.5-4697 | 0.5 Angstrom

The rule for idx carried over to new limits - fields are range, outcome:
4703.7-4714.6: 7.99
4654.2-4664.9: 7.79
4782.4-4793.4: 8.28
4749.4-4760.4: 8.32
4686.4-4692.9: 7.79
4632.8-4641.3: 7.92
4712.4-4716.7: 8.53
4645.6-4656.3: 7.57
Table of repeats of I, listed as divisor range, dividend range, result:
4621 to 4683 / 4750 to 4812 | 1.12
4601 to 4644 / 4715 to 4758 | 1.06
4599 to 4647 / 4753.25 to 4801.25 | 1.09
